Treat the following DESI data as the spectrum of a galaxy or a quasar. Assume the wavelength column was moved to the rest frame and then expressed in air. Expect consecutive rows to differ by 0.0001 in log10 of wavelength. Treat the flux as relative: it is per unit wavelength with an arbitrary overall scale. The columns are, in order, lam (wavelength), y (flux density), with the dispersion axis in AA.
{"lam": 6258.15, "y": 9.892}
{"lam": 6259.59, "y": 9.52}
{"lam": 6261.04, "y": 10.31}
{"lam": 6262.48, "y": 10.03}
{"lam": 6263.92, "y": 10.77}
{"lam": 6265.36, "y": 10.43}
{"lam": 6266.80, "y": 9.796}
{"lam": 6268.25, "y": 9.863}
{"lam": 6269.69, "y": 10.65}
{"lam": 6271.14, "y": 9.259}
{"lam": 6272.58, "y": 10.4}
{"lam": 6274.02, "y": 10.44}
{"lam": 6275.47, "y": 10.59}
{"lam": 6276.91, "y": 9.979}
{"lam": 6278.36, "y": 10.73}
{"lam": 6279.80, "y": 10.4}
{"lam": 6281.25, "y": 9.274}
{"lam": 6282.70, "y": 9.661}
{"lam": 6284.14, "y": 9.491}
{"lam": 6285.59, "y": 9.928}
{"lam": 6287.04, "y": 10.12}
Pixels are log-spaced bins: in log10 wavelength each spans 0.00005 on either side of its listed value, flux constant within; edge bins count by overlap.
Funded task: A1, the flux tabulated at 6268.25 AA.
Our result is 9.863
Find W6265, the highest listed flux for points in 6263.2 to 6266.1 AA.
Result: 10.77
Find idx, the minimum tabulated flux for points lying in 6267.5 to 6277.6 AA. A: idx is 9.259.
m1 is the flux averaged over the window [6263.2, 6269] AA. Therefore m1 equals 10.2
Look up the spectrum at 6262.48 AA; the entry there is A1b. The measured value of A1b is 10.03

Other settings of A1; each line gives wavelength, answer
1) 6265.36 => 10.43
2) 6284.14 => 9.491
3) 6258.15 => 9.892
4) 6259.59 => 9.52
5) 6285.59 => 9.928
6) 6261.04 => 10.31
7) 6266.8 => 9.796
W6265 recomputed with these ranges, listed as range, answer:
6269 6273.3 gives 10.65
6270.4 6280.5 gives 10.73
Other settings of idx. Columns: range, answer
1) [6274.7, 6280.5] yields 9.979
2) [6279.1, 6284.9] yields 9.274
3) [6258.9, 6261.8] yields 9.52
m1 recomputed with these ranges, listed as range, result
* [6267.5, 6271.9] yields 9.92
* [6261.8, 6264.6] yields 10.4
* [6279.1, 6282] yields 9.81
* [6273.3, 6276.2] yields 10.5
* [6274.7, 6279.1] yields 10.4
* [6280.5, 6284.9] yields 9.48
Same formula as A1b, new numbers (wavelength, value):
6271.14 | 9.259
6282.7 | 9.661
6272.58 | 10.4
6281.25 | 9.274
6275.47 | 10.59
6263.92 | 10.77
